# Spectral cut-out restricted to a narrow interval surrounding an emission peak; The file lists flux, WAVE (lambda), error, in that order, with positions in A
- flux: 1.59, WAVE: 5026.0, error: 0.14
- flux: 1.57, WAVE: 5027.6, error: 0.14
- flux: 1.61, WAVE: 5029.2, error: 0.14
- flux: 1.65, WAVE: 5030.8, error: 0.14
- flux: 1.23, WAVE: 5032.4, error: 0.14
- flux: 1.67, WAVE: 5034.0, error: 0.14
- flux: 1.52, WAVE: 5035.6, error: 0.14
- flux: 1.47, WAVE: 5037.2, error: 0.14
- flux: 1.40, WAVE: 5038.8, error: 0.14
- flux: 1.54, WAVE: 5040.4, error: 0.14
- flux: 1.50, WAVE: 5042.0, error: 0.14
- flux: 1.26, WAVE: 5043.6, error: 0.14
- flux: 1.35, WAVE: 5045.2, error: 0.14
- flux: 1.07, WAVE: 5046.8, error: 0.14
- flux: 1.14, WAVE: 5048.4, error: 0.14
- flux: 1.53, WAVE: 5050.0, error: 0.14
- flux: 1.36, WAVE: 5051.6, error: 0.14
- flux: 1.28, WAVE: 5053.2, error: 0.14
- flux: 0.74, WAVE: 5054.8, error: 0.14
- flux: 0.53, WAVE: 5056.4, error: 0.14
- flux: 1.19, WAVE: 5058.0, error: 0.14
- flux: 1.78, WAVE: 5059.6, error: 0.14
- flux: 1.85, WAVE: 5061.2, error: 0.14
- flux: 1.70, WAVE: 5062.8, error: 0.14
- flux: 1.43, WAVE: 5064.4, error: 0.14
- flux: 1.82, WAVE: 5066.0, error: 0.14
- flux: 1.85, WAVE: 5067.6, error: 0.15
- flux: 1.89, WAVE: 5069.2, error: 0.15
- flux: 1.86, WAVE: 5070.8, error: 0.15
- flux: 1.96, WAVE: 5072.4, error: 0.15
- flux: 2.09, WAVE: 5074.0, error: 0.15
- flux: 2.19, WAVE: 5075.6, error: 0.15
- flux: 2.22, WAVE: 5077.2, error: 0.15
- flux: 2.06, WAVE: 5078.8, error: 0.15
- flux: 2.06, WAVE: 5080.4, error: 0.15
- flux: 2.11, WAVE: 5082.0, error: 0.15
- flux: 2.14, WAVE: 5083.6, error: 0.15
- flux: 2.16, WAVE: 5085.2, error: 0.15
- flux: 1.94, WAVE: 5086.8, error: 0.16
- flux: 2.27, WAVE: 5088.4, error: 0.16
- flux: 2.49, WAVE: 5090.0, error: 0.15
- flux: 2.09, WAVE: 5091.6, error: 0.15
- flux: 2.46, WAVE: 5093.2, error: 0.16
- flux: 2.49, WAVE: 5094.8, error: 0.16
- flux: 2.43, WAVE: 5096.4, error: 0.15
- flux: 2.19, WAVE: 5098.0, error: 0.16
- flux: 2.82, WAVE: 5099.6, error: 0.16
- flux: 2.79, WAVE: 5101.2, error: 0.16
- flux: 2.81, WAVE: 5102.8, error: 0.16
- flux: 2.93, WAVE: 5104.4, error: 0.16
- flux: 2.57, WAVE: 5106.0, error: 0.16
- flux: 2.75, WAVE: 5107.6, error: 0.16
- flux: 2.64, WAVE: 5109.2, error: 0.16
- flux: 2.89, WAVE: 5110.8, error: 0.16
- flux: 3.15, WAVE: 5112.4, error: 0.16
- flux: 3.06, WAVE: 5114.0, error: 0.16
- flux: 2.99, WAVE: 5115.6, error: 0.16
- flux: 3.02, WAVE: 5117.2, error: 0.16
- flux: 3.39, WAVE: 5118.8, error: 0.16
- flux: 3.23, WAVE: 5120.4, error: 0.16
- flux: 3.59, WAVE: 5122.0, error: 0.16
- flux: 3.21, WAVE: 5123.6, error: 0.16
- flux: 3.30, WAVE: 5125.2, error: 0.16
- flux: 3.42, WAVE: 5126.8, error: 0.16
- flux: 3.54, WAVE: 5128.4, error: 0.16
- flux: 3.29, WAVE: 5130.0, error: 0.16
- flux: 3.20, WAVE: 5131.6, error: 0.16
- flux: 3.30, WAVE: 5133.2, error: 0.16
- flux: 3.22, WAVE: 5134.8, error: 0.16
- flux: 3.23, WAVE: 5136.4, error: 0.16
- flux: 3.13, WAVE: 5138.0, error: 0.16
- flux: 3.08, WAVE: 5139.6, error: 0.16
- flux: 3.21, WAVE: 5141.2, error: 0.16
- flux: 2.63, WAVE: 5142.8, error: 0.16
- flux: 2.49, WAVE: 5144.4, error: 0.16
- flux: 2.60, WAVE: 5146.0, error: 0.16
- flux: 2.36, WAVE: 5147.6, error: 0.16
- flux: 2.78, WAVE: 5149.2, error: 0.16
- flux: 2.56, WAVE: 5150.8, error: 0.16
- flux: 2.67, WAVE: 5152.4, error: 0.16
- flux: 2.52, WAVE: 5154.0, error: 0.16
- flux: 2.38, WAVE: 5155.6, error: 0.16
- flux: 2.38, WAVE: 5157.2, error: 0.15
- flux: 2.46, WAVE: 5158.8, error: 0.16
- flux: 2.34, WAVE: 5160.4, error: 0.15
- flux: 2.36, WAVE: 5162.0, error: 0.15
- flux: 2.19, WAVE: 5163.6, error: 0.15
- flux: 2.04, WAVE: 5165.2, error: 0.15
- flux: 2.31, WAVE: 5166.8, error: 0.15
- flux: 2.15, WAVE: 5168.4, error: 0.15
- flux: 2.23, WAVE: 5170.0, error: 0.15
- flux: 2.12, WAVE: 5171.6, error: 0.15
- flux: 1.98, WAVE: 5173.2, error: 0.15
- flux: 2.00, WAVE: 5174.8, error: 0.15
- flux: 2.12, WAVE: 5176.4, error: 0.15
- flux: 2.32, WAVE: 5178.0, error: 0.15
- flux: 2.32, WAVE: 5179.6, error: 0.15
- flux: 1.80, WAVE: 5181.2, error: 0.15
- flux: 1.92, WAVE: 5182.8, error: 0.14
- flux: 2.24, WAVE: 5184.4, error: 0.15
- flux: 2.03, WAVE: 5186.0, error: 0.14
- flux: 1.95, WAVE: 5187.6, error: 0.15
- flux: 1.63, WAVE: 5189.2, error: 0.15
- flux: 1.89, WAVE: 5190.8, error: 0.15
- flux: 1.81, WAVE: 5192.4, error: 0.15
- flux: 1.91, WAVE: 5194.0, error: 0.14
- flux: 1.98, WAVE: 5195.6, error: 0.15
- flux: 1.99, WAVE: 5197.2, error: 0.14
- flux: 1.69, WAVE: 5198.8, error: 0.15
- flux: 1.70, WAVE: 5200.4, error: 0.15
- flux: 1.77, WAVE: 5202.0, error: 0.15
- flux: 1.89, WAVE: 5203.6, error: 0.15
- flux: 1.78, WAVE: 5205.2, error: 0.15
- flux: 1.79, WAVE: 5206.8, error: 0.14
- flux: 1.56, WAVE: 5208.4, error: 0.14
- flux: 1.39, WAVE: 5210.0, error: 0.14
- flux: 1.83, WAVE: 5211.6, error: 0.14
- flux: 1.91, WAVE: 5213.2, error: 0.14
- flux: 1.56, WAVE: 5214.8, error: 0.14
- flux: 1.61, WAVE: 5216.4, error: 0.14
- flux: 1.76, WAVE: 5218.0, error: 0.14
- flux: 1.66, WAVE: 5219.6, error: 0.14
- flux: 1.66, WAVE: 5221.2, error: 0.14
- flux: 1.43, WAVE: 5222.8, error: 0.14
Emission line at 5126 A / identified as C IV 1549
